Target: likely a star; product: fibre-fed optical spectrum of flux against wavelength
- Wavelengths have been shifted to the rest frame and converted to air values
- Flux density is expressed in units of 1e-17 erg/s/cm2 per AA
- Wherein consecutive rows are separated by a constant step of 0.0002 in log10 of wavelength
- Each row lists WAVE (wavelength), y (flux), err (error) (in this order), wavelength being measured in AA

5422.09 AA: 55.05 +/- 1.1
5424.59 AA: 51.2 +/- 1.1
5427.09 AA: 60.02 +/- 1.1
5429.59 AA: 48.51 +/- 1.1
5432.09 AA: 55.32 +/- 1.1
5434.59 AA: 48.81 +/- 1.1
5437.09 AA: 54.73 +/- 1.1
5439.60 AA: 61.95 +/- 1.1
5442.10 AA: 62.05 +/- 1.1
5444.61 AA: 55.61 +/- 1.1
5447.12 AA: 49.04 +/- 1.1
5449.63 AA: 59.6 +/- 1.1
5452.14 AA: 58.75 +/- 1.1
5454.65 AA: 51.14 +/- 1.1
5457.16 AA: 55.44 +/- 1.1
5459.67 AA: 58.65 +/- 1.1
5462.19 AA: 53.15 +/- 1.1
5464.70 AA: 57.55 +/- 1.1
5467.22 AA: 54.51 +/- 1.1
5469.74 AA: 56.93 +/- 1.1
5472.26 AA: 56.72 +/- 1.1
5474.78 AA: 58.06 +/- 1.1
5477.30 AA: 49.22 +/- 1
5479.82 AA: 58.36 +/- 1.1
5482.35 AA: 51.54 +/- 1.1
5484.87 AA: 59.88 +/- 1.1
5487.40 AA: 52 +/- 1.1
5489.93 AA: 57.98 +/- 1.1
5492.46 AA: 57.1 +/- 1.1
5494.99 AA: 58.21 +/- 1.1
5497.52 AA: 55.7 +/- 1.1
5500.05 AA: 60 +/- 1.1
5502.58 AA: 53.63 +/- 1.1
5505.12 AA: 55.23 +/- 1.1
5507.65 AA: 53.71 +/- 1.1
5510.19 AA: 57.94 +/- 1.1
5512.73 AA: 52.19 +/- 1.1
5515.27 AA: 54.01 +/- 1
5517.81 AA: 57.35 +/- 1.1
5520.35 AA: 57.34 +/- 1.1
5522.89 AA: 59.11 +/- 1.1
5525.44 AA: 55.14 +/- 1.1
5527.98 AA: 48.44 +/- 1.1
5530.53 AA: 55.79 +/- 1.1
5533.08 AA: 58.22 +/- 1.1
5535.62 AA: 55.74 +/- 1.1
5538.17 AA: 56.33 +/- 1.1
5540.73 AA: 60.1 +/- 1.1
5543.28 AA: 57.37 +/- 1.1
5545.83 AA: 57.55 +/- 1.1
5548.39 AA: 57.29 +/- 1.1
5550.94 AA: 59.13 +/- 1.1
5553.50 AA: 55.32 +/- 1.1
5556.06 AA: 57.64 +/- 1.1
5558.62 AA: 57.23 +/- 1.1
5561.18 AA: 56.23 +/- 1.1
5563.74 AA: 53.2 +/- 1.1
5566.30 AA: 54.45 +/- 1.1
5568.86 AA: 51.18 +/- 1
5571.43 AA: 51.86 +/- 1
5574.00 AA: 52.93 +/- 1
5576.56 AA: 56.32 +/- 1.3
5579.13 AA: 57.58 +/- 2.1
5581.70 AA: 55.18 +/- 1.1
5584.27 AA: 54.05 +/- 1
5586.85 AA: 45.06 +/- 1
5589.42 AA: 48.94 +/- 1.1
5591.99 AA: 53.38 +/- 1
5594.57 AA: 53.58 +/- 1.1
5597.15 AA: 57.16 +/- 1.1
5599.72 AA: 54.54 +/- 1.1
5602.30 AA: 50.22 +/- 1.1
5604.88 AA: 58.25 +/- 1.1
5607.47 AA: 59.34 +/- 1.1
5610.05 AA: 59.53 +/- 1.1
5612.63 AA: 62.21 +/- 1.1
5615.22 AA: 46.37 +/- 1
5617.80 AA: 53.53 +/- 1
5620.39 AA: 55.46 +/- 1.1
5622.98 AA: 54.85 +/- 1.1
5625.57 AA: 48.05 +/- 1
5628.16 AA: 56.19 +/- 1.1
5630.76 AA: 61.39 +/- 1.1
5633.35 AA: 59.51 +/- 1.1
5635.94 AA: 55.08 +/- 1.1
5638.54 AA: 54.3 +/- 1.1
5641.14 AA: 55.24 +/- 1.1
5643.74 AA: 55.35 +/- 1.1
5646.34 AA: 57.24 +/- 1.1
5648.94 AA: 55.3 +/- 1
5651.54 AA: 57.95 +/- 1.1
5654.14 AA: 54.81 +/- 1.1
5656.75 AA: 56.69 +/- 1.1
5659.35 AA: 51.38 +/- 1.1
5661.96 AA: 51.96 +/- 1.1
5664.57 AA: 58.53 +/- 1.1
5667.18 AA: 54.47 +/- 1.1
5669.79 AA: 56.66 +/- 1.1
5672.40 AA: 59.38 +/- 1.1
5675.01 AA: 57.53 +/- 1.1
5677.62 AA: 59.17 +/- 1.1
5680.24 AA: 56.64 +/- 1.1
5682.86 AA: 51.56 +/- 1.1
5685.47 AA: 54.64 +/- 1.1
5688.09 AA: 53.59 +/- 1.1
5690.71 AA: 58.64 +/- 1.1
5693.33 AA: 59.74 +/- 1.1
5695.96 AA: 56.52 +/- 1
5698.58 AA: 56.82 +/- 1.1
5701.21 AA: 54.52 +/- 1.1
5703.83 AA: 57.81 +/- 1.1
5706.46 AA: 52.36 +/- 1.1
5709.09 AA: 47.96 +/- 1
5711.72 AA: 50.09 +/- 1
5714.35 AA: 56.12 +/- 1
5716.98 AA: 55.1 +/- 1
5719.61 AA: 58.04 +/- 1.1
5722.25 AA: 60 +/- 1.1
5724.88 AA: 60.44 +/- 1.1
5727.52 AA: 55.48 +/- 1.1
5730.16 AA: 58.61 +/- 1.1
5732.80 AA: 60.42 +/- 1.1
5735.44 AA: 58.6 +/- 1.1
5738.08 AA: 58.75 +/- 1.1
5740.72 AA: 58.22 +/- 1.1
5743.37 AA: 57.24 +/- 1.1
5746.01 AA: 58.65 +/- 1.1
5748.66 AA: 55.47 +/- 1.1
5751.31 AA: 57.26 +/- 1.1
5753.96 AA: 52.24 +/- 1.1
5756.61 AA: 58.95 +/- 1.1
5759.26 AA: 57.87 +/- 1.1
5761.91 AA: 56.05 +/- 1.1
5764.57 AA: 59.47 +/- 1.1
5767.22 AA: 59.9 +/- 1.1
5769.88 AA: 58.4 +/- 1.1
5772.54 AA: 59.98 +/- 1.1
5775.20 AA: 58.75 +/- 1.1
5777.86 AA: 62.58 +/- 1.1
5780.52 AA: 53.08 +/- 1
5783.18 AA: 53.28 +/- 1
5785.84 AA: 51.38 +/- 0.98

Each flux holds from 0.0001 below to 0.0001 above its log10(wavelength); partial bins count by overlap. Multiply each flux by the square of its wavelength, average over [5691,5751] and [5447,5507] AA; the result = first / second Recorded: 1.11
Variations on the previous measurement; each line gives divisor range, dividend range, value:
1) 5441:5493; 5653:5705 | 1.08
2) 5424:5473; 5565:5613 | 1.03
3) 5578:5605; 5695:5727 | 1.09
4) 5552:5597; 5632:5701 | 1.08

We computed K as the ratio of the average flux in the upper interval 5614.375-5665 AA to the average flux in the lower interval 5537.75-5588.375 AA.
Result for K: 1.00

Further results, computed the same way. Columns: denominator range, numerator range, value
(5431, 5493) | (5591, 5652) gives 1.00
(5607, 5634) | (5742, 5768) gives 1.02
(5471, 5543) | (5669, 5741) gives 1.01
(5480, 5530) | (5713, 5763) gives 1.03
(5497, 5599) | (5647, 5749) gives 1.02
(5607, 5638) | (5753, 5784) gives 1.03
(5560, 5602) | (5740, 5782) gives 1.08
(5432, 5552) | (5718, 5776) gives 1.04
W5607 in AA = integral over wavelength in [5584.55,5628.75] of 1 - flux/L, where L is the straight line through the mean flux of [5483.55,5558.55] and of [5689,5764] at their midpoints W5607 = 2.1 AA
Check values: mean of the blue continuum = 56.4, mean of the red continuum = 56.7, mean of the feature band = 53.9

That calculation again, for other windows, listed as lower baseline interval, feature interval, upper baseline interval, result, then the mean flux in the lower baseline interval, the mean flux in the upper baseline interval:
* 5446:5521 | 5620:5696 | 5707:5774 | 1.0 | 55.7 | 57.1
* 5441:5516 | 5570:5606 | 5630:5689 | 1.6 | 55.8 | 56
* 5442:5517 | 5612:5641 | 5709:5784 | 0.8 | 55.7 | 57.3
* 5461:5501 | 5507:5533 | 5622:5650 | 0.3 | 56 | 55.7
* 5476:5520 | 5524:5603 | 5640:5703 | 1.4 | 55.6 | 56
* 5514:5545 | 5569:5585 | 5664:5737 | 0.5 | 56.3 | 56.4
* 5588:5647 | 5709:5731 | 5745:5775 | 0.3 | 55.2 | 57.7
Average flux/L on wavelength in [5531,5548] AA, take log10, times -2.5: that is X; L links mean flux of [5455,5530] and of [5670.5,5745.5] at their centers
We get -0.03 mag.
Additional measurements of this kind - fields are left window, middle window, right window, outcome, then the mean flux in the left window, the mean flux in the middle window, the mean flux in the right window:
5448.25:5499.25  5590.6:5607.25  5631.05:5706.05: 0.026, 56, 54.8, 56.1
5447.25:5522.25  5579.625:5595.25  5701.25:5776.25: 0.089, 55.9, 51.9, 57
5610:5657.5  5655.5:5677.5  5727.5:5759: 0.004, 55.6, 56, 57.6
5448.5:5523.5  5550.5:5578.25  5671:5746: 0.025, 56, 55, 56.6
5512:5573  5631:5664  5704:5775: 0.015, 55.8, 55.7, 57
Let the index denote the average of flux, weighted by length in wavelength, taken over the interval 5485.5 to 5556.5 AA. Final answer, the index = 56.3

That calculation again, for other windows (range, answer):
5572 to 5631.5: 54.4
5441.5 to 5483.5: 55.6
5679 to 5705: 56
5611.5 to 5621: 54.2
